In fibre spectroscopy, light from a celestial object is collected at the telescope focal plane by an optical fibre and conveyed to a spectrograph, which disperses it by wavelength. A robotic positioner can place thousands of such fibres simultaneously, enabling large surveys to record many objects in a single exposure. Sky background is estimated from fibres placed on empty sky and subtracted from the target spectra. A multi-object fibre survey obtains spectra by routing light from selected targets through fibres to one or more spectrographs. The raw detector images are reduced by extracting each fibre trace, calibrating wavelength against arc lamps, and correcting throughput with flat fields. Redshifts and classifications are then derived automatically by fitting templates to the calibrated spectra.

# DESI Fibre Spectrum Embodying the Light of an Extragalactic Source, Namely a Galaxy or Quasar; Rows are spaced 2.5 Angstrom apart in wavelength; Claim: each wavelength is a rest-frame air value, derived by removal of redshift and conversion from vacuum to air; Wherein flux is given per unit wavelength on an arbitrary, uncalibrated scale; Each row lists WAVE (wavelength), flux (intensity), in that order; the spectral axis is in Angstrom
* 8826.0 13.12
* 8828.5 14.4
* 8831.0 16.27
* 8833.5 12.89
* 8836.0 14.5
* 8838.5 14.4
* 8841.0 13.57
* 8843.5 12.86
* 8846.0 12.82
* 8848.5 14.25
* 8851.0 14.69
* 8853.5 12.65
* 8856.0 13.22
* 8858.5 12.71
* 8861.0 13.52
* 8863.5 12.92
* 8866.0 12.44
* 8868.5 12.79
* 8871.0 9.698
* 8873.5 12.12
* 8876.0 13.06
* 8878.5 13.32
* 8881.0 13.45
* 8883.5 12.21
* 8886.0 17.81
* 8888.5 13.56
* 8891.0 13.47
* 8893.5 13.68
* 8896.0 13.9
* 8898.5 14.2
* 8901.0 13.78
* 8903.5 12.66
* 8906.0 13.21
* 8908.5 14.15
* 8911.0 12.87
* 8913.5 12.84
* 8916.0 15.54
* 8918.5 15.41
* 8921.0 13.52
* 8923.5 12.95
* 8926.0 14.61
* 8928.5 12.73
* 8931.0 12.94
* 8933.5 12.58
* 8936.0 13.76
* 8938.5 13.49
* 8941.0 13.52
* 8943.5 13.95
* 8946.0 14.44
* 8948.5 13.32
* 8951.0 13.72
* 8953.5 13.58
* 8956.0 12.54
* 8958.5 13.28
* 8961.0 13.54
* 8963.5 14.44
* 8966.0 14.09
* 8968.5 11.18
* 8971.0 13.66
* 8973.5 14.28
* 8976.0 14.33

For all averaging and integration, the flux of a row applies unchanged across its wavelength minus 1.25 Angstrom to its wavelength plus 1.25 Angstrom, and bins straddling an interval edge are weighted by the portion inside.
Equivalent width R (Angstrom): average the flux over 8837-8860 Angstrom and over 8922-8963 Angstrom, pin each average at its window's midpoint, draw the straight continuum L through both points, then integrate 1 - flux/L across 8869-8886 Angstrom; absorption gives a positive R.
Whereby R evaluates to 0.9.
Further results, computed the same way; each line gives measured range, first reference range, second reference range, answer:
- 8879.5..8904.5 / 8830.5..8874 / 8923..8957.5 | -1.1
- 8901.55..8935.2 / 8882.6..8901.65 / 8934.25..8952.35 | 0.9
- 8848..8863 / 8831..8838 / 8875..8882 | 0.4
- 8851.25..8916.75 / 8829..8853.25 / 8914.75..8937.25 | 2.7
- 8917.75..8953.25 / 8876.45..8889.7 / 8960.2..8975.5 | 0.3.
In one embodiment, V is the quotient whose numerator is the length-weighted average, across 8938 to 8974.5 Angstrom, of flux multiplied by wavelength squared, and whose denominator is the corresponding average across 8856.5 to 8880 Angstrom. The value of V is 1.10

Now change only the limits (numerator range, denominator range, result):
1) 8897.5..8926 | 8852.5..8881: 1.10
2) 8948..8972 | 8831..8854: 0.99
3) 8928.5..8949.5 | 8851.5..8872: 1.09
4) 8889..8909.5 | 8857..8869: 1.07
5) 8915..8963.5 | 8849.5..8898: 1.05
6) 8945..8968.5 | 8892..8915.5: 1.01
